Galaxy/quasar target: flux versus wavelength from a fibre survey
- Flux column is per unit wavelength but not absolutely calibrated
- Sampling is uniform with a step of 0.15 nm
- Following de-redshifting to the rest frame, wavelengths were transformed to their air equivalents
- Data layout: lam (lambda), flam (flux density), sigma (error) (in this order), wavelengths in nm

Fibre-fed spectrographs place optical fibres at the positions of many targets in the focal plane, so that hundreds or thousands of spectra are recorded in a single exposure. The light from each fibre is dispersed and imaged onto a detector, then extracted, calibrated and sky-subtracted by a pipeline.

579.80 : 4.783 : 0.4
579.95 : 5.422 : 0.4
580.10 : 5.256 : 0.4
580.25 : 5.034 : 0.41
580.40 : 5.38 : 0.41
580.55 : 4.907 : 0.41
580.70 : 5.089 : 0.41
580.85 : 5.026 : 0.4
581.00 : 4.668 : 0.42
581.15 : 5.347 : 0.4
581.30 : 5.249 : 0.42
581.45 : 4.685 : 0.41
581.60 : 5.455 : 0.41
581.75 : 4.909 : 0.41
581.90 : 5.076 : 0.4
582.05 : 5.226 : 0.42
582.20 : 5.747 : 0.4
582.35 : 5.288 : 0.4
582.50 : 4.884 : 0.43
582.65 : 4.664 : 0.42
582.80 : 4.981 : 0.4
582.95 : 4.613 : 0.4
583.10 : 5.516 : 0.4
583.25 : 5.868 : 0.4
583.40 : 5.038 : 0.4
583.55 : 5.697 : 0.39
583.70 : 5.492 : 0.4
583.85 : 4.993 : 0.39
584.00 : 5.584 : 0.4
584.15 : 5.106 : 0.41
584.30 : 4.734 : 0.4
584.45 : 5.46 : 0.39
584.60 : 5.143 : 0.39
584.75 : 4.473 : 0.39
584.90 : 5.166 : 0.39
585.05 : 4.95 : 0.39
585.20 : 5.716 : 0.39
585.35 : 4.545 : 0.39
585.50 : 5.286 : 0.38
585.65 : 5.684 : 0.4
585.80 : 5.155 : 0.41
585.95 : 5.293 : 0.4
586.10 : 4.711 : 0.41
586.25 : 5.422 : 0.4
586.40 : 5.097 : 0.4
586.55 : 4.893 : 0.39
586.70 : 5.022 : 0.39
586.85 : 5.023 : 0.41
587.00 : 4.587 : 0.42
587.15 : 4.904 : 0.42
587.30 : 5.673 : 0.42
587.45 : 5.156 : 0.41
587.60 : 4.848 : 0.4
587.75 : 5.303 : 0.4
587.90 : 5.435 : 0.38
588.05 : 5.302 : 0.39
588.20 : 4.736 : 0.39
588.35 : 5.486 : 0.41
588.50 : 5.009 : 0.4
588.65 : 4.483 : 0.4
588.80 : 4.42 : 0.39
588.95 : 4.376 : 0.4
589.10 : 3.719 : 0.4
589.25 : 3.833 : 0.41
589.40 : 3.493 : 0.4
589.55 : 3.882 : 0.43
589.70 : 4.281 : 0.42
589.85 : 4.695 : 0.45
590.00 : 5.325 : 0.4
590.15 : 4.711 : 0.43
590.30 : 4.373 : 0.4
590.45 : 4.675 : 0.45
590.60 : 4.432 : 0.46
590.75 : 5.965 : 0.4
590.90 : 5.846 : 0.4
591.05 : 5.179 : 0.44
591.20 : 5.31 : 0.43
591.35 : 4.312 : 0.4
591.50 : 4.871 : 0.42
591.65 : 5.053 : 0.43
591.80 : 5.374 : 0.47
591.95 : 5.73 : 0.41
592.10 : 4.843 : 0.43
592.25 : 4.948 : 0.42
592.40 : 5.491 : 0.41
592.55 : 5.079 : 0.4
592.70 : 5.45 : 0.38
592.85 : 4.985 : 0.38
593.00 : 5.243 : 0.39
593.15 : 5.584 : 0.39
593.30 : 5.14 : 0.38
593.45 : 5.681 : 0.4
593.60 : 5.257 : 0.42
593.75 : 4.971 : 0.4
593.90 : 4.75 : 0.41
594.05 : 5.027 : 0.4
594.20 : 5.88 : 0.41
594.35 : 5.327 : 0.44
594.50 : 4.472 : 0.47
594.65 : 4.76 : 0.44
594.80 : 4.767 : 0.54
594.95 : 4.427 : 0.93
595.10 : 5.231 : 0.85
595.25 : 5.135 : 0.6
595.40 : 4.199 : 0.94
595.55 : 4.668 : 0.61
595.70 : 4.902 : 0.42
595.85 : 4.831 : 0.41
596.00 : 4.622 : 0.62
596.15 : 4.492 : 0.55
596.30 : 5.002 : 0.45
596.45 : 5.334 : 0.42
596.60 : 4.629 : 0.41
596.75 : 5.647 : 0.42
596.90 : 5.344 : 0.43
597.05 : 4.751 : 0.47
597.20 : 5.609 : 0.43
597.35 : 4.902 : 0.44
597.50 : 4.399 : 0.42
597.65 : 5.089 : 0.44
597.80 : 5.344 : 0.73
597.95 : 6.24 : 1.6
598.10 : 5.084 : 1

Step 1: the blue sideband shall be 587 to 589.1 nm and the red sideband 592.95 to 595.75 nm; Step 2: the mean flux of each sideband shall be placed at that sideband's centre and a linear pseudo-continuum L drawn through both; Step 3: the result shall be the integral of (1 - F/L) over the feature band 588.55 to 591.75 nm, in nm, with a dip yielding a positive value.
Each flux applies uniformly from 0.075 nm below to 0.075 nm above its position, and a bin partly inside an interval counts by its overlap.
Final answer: 0.22 nm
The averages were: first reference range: 4.95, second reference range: 5.02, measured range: 4.64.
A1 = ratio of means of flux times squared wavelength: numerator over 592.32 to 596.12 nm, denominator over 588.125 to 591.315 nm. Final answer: 1.1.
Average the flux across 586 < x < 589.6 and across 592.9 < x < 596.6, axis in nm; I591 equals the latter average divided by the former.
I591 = 1.04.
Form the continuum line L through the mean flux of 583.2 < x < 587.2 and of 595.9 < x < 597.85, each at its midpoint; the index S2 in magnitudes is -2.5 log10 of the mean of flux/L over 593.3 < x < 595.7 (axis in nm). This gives 0.01 mag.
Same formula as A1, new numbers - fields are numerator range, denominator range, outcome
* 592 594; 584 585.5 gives 1.05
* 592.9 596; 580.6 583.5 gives 1.02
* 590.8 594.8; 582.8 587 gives 1.03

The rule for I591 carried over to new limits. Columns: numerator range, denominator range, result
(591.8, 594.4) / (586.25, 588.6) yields 1.03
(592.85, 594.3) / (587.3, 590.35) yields 1.13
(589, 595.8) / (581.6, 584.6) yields 0.94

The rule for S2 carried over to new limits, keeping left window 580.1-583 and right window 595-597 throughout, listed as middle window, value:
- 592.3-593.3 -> -0.07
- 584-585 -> 0.00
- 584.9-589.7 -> 0.03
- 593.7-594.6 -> -0.03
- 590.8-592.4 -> -0.05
